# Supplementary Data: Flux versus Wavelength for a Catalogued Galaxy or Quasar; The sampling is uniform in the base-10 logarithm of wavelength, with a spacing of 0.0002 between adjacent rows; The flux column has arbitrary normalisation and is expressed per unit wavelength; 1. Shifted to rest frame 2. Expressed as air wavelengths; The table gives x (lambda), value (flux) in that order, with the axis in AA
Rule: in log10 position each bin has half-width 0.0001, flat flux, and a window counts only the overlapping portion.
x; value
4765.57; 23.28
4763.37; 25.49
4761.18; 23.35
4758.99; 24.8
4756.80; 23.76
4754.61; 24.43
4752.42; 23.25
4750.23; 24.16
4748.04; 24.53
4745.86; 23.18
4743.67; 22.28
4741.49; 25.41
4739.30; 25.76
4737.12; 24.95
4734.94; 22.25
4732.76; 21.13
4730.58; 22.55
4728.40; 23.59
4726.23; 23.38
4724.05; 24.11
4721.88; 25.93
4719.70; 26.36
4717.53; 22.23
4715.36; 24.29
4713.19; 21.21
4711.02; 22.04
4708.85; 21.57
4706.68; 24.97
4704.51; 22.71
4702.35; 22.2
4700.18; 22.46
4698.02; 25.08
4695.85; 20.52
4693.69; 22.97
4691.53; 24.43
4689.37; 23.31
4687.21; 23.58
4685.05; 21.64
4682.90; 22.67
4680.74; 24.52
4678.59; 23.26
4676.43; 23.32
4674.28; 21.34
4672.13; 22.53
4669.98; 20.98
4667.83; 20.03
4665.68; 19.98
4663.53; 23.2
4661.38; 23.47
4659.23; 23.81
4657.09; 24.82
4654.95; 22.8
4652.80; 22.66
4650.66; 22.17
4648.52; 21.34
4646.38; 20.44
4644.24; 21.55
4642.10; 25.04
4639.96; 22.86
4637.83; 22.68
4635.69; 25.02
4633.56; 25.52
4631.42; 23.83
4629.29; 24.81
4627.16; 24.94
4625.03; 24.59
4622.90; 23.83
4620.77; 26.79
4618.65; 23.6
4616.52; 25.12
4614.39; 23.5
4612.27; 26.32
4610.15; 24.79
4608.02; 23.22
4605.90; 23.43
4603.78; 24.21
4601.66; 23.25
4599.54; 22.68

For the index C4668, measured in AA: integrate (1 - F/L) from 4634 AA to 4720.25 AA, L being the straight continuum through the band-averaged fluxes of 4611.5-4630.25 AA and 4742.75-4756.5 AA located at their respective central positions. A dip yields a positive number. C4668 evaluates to 5.3 AA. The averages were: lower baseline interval 24.8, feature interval 22.8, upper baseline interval 23.7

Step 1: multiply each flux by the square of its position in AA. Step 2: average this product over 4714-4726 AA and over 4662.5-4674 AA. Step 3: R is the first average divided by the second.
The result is 1.17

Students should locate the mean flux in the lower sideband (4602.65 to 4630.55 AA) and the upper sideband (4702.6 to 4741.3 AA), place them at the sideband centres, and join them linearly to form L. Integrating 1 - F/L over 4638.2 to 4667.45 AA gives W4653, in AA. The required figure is 2.0 AA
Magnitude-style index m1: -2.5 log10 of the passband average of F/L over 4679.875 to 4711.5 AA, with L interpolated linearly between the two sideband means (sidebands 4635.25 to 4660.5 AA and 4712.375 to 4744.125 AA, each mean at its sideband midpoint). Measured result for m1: 0.02 mag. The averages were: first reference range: 22.9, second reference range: 23.7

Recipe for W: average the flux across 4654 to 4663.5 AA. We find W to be 23.7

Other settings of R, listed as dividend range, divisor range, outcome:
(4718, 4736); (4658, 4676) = 1.10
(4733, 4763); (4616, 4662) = 1.06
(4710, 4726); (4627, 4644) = 1.02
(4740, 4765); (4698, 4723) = 1.05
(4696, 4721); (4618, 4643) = 0.98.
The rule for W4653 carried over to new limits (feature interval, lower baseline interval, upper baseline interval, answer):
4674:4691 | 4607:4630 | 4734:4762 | 0.9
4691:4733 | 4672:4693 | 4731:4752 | 0.3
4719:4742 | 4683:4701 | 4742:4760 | -0.5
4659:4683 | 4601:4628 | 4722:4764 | 1.8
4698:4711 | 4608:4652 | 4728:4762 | 0.5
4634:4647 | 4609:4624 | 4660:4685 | 0.3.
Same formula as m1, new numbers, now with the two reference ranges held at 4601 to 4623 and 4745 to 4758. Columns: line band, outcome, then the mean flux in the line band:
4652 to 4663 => 0.03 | 23.5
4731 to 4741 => 0.02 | 23.6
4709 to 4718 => 0.08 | 22.4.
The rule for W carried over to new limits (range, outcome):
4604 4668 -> 23.6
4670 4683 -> 22.8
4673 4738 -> 23.1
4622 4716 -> 23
